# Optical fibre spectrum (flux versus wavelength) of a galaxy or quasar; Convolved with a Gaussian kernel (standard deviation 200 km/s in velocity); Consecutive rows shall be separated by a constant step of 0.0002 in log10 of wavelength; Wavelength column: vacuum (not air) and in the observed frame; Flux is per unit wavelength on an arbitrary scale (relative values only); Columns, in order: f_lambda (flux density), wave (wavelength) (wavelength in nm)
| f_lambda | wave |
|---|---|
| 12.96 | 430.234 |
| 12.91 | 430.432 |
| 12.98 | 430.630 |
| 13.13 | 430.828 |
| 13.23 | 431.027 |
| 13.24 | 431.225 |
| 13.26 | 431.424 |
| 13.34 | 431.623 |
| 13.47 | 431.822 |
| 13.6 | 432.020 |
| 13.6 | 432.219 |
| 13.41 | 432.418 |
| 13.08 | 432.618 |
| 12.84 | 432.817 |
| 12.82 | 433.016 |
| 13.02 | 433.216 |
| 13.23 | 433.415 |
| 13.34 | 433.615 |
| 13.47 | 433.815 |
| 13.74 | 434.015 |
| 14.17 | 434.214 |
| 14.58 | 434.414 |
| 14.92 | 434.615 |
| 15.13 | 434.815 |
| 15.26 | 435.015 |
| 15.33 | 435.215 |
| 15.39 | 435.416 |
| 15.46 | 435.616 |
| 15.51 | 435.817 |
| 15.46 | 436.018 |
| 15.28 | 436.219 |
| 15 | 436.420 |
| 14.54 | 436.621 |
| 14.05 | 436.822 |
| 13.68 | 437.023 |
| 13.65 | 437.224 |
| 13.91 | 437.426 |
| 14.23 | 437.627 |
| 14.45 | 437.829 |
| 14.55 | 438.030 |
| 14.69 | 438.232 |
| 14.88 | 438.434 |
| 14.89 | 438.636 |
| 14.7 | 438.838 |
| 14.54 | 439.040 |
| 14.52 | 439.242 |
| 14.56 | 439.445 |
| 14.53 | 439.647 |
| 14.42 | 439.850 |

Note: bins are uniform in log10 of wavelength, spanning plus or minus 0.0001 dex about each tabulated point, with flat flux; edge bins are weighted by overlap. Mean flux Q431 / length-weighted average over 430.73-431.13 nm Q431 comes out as 13.2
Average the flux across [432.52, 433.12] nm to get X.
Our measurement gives 12.9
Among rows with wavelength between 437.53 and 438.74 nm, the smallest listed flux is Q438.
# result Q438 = 14.23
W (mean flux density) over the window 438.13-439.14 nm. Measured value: 14.7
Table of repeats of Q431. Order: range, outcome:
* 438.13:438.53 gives 14.8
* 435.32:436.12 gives 15.5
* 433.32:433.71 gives 13.3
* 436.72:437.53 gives 13.8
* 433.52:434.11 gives 13.5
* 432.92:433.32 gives 12.9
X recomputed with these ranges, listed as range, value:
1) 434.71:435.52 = 15.3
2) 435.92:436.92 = 14.9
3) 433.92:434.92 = 14.5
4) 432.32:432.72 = 13.2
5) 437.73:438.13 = 14.5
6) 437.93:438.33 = 14.6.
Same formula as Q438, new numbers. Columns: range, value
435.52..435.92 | 15.46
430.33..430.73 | 12.91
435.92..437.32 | 13.65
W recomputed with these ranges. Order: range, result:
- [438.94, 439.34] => 14.5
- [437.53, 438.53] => 14.6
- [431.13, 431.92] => 13.3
